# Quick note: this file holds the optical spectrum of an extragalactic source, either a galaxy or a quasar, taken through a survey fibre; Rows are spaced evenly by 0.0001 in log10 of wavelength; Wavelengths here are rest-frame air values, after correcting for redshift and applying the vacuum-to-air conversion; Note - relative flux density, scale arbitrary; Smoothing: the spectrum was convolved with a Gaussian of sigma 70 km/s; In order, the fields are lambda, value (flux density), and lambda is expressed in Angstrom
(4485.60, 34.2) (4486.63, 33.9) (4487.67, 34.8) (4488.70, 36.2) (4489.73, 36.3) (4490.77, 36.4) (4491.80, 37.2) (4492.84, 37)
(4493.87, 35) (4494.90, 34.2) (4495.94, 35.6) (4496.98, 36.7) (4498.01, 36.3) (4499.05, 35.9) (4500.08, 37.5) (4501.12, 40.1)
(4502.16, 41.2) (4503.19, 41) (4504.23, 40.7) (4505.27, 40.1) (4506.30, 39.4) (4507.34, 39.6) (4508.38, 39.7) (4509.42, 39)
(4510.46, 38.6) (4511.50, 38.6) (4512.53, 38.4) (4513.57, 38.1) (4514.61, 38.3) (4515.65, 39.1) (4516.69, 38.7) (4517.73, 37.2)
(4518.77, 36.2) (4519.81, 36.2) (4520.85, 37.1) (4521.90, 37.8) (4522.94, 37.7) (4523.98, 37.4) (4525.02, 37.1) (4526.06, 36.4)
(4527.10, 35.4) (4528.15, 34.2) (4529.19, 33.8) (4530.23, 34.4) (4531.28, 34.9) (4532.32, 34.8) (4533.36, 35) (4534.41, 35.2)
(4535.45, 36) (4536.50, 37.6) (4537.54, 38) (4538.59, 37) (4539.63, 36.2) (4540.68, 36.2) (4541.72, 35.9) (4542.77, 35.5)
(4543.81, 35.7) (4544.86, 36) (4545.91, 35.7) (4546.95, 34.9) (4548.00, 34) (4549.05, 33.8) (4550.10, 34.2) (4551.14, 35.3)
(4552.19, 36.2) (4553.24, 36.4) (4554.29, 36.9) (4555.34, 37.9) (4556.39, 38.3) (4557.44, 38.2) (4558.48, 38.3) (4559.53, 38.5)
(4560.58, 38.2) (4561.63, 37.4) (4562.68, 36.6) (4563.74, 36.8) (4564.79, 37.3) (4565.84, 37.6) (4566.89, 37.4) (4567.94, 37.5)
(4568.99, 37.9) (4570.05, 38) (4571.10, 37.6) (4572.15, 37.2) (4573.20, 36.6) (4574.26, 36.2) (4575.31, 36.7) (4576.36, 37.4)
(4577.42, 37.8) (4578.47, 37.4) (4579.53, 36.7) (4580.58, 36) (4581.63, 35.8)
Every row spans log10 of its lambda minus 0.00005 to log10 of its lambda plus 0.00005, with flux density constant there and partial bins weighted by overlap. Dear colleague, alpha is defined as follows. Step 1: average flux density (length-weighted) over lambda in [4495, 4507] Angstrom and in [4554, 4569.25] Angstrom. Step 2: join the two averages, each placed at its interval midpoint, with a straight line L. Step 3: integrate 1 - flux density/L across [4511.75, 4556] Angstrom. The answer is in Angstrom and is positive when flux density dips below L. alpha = 2.0 Angstrom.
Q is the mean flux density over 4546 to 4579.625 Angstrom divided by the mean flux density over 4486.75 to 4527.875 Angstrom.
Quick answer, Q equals 1.0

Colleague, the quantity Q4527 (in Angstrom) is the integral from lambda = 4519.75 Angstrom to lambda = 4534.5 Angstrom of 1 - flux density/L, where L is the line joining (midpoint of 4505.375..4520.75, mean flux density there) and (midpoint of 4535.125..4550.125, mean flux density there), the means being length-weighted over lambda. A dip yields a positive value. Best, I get 0.5 Angstrom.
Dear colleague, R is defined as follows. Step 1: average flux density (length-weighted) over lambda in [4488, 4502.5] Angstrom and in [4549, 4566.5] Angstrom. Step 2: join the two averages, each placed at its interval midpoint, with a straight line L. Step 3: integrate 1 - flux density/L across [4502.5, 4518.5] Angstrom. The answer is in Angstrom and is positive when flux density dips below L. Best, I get -1.0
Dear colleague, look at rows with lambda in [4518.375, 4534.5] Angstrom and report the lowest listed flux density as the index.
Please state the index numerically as 33.8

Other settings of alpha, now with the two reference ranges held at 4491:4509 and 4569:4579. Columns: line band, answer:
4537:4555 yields 0.8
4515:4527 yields 0.2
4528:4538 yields 0.6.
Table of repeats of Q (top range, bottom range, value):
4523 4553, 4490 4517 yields 0.93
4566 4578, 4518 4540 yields 1.03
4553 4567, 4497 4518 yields 0.97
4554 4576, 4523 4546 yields 1.05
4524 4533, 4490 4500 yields 0.98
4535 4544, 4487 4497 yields 1.02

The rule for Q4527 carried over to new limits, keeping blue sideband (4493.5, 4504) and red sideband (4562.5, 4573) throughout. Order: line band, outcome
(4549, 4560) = 0.2 Angstrom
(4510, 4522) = -0.1 Angstrom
